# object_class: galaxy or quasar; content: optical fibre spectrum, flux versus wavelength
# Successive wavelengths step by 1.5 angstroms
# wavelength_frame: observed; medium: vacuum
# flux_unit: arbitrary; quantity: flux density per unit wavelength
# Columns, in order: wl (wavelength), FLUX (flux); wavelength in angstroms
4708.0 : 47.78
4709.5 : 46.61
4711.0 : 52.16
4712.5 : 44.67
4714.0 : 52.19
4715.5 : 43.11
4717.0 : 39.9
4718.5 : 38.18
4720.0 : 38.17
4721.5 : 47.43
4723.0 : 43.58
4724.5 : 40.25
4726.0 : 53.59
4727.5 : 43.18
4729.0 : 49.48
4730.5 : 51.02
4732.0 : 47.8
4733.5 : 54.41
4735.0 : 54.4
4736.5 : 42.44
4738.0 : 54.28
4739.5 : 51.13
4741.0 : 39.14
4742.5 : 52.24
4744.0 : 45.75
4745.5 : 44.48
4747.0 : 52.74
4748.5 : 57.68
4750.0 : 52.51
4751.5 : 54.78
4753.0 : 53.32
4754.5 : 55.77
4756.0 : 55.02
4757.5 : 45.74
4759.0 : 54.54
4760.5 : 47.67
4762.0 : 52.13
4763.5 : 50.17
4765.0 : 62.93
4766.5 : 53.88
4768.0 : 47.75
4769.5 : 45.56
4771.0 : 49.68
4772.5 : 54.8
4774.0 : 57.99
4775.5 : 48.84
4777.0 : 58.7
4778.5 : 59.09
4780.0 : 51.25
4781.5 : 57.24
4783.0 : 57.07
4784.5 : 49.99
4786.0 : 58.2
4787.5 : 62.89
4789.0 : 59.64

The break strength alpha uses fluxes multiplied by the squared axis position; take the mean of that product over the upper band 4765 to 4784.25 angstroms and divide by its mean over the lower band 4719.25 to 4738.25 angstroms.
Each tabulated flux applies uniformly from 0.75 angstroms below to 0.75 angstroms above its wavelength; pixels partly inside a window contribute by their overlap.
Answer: 1.15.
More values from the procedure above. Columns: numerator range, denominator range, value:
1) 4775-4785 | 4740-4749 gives 1.15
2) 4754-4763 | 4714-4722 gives 1.25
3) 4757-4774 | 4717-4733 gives 1.16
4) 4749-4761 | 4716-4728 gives 1.24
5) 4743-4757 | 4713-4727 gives 1.20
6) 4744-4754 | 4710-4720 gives 1.19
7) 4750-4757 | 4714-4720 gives 1.32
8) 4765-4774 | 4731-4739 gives 1.04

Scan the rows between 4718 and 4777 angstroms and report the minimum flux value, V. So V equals 38.17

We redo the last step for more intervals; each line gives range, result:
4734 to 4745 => 39.14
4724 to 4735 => 40.25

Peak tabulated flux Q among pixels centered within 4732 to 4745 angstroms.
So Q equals 54.41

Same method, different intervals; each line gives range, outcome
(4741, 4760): 57.68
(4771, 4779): 59.09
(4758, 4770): 62.93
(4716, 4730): 53.59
